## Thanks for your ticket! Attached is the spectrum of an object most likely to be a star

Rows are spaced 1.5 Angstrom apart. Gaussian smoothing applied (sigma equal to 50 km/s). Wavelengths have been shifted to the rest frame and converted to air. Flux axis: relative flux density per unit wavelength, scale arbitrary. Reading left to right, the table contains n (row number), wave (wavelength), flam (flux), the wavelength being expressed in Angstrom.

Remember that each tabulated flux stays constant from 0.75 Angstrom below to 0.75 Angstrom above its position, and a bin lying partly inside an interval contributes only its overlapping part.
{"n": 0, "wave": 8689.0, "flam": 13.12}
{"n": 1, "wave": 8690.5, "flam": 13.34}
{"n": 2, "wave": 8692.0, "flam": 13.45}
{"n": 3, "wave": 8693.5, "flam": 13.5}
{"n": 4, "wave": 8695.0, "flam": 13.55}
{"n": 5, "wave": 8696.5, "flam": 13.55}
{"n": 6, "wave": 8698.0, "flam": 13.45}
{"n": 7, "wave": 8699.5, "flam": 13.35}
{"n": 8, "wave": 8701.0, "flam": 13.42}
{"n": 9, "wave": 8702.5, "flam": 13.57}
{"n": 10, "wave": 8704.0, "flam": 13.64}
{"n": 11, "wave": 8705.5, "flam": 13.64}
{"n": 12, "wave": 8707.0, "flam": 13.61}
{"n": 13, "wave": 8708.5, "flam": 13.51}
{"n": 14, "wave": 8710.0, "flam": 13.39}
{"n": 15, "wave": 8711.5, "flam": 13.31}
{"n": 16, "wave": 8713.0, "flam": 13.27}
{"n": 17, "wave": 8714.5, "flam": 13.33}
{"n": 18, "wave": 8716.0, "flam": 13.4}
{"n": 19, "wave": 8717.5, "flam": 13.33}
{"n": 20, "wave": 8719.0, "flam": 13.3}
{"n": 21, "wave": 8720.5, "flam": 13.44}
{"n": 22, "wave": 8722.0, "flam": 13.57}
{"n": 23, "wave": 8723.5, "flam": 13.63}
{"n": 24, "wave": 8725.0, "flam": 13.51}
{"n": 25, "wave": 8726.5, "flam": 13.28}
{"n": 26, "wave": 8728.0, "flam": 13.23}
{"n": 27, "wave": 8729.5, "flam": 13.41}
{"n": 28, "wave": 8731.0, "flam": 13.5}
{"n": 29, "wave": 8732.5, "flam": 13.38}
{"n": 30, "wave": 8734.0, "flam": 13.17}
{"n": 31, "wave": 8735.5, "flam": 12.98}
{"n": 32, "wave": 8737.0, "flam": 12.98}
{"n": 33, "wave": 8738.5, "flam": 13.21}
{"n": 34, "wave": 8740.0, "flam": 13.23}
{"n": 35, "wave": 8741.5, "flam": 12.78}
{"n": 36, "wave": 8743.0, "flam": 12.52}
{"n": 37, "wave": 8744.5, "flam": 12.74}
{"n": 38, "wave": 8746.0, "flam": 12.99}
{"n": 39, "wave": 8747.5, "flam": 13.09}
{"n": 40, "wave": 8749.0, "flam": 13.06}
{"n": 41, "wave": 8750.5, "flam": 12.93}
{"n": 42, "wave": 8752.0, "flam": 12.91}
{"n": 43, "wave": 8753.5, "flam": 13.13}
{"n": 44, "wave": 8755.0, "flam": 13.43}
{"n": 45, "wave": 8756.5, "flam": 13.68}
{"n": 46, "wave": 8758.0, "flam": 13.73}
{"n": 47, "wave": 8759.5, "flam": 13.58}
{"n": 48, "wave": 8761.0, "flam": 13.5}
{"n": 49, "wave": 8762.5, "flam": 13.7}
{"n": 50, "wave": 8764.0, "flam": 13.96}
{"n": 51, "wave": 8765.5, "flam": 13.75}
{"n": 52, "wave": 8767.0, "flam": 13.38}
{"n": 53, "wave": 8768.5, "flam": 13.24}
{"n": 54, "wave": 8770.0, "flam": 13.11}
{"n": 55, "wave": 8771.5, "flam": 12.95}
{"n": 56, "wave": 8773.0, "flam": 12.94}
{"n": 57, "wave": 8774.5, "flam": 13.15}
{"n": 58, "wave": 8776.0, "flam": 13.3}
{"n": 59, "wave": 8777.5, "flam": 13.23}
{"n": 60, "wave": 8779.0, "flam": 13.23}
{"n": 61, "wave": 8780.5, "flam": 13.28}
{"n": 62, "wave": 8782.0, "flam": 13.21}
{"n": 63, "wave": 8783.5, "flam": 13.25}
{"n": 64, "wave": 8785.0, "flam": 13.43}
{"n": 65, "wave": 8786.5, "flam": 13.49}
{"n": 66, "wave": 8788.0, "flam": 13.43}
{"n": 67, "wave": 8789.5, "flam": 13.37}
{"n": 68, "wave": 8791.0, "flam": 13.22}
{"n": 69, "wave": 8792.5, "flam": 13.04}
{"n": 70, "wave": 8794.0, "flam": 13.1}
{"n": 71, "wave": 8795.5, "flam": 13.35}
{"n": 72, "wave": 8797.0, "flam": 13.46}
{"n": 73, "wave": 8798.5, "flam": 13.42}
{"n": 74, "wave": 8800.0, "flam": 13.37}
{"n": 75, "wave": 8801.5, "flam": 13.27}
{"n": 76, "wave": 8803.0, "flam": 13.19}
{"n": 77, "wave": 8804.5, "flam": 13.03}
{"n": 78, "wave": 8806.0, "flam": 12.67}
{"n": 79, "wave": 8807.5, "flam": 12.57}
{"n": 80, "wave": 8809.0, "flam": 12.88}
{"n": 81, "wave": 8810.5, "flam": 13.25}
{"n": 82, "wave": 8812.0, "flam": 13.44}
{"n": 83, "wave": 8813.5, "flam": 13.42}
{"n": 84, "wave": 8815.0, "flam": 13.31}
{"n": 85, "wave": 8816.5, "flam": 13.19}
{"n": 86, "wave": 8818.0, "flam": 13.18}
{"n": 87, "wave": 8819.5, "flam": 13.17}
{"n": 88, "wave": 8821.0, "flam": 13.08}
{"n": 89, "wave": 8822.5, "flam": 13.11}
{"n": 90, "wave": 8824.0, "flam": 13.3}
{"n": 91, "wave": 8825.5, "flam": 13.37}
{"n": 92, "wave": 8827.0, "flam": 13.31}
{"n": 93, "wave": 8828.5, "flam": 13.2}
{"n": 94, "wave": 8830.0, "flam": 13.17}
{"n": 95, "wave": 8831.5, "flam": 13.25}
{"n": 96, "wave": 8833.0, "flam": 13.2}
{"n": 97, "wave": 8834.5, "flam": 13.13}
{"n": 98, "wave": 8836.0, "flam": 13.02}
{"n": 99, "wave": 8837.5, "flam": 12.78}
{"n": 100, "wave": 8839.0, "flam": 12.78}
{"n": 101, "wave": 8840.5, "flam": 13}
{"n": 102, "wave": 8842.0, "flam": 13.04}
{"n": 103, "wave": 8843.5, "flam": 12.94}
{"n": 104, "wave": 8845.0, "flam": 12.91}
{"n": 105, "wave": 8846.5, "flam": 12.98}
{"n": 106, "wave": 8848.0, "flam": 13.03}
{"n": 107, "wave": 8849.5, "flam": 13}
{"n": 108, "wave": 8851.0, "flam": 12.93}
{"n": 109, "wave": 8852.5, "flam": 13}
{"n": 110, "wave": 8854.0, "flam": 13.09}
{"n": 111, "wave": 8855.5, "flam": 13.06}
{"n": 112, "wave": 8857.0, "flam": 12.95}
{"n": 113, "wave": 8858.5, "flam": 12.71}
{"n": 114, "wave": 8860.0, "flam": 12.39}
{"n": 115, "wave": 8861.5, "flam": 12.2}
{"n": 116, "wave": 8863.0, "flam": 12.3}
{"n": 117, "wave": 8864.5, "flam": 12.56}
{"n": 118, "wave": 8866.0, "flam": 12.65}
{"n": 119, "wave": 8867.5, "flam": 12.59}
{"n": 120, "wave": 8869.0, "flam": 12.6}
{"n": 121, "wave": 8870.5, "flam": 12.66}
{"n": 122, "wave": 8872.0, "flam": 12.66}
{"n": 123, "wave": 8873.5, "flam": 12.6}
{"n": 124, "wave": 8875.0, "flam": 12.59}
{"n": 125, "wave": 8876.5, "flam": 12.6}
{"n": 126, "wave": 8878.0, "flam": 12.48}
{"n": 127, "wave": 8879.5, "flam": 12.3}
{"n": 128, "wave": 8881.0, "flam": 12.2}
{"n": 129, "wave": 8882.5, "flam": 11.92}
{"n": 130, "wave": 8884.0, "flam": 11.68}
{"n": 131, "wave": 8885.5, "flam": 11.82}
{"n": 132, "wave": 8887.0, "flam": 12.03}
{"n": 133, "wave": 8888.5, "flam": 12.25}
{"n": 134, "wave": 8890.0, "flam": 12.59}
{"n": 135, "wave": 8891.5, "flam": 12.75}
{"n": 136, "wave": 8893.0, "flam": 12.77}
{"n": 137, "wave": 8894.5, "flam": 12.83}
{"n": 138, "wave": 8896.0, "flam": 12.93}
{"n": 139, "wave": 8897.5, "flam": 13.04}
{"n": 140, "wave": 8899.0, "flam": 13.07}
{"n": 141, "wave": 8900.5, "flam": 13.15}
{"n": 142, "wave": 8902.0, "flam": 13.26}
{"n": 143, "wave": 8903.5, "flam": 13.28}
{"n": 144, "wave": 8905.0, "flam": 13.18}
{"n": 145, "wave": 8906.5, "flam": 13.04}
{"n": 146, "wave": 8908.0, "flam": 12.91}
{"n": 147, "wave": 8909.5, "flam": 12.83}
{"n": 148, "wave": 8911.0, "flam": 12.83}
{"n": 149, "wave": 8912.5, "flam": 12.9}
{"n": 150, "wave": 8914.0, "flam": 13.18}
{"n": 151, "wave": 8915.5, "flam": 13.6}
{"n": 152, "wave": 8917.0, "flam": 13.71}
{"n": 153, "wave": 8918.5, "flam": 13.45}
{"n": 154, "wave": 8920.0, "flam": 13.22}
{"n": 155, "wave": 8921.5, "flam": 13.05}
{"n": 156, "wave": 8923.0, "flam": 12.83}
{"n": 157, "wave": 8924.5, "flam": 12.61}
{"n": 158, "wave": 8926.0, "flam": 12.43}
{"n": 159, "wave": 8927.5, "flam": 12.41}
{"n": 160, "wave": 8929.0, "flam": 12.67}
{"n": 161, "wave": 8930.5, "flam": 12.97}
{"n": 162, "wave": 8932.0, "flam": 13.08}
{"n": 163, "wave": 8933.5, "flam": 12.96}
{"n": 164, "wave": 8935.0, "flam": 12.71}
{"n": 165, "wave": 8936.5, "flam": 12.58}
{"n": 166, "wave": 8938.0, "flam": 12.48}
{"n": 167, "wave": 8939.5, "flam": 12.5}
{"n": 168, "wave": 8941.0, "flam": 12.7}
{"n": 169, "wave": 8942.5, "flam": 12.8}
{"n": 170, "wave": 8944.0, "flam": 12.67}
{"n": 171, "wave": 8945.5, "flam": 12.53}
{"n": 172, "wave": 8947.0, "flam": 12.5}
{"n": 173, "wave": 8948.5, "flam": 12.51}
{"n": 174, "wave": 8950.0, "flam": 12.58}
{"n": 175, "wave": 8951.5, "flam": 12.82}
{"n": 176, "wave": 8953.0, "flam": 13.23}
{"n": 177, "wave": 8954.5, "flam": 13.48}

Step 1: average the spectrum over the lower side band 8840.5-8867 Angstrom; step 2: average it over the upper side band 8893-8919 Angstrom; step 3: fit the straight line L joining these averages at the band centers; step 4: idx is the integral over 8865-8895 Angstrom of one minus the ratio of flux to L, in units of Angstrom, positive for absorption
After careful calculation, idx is 1.2 Angstrom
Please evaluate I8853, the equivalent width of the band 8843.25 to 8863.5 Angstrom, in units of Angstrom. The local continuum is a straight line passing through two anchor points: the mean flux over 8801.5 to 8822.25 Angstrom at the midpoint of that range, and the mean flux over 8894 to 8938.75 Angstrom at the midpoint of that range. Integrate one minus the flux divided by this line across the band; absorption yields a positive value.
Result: 0.4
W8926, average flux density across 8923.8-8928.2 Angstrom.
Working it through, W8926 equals 12.5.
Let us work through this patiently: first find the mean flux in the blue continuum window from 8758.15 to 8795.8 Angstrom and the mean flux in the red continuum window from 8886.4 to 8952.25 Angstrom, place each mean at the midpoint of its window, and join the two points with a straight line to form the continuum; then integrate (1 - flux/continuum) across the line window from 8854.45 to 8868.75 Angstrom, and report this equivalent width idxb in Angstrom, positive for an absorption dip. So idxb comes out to 0.5 Angstrom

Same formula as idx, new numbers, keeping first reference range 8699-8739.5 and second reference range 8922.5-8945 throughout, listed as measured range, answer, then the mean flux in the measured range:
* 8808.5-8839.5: -0.3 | 13.2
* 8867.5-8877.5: 0.2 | 12.6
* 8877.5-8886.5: 0.6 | 12.1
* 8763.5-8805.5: -0.4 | 13.3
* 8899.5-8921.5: -0.7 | 13.2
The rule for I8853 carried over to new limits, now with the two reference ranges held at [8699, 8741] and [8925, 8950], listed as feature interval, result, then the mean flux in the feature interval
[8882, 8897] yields 0.5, 12.4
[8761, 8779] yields -0.2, 13.3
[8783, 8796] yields -0.2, 13.3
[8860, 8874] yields 0.4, 12.5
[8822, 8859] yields -0.2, 13.1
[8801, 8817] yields 0.0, 13.1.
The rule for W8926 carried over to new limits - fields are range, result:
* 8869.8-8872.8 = 12.7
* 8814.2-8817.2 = 13.3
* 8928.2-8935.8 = 12.9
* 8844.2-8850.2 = 13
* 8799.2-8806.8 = 13.1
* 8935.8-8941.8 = 12.6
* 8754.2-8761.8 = 13.6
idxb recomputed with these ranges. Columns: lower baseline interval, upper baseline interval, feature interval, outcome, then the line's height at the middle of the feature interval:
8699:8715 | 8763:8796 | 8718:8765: 0.4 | 13.4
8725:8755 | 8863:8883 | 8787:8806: -0.6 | 12.8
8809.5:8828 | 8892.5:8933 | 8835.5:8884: 1.7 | 13.1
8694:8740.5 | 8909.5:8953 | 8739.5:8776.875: 0.2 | 13.3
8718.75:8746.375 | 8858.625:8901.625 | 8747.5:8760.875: -0.2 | 13.1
